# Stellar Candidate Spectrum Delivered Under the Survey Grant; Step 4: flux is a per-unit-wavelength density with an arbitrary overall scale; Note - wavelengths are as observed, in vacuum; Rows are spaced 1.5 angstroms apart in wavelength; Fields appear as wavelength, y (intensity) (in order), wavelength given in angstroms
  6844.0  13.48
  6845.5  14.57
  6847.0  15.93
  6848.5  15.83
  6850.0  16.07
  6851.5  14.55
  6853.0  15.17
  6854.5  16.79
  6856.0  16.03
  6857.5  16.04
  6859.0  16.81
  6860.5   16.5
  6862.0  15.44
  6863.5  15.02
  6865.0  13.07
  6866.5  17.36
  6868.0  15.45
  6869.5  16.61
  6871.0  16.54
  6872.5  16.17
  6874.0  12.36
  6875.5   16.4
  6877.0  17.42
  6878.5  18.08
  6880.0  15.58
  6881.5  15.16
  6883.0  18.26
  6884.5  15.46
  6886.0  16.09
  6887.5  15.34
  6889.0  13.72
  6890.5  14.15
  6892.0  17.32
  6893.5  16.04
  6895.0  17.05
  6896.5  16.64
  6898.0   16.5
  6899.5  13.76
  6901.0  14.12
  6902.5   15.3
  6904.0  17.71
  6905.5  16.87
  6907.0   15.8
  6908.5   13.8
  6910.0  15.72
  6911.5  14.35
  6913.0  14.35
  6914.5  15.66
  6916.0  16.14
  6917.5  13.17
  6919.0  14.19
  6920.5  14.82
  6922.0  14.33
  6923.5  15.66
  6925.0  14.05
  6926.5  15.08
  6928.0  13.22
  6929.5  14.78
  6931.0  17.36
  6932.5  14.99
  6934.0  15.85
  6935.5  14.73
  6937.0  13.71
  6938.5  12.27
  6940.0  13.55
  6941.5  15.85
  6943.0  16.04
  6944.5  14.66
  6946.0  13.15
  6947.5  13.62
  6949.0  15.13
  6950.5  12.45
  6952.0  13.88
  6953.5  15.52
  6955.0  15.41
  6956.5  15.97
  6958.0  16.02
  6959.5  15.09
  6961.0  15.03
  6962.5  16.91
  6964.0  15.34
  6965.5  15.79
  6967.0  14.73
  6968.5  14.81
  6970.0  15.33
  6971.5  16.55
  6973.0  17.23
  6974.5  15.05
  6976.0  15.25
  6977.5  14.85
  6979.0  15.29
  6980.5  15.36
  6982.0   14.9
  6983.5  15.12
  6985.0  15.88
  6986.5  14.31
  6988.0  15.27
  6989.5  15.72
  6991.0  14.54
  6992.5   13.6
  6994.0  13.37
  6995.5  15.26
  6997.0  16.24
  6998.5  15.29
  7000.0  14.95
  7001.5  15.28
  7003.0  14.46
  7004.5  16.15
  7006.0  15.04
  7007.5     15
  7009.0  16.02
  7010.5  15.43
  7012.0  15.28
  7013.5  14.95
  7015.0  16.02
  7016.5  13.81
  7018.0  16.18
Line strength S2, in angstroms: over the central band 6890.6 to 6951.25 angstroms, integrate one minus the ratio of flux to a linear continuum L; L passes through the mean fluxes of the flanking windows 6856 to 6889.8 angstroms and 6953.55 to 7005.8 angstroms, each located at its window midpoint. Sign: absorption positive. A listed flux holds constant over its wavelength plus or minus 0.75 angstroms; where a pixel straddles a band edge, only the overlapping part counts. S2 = 2.44 angstroms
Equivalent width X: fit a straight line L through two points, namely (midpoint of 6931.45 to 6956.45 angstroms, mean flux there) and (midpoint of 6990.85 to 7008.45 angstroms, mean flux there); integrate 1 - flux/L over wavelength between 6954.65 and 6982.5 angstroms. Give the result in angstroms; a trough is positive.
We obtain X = -1.6 angstroms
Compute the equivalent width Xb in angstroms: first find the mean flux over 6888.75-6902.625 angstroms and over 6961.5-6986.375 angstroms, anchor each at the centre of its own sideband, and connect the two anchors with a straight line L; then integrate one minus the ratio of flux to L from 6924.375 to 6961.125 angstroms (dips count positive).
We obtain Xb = 1.9 angstroms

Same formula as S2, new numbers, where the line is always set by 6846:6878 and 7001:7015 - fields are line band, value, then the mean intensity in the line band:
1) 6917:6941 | 1.6 angstroms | 14.5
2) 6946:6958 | 0.7 angstroms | 14.6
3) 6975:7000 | 0.6 angstroms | 15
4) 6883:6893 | 0.1 angstroms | 15.6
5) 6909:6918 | 0.4 angstroms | 14.9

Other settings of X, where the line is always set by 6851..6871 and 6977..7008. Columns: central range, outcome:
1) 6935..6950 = 1.07 angstroms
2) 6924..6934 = 0.26 angstroms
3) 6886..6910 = -0.06 angstroms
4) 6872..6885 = -0.34 angstroms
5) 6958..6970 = -0.17 angstroms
